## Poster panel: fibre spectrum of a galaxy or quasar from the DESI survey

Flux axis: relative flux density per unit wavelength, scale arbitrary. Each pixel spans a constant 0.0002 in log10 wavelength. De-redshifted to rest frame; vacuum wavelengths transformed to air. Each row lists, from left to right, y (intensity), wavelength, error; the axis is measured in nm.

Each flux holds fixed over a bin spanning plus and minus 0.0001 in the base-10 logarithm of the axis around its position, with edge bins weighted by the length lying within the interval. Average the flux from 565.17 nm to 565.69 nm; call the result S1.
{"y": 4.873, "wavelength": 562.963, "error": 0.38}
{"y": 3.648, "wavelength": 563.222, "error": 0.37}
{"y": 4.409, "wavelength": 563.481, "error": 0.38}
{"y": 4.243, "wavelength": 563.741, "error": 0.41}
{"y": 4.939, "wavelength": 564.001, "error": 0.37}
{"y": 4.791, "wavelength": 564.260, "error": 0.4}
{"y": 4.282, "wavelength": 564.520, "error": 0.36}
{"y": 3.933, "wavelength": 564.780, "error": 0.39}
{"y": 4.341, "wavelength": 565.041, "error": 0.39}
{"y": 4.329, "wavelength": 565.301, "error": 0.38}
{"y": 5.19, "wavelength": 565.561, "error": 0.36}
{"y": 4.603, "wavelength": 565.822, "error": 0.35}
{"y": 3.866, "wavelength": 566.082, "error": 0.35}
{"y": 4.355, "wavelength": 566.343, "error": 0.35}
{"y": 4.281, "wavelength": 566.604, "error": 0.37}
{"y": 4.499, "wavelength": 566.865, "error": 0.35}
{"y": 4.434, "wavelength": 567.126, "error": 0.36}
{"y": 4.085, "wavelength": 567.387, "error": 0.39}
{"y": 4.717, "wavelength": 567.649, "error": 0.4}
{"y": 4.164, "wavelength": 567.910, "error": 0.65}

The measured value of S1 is 4.76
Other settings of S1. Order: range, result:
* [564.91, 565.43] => 4.33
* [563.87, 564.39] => 4.87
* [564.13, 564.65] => 4.54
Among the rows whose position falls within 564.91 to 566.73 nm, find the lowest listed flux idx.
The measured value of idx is 3.866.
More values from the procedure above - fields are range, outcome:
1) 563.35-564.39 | 4.243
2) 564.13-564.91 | 3.933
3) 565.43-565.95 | 4.603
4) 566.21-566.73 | 4.281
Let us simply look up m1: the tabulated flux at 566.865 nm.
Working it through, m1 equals 4.499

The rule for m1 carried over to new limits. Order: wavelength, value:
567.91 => 4.164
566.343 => 4.355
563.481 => 4.409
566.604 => 4.281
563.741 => 4.243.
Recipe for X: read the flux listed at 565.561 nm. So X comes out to 5.19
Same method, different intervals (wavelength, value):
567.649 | 4.717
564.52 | 4.282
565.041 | 4.341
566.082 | 3.866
